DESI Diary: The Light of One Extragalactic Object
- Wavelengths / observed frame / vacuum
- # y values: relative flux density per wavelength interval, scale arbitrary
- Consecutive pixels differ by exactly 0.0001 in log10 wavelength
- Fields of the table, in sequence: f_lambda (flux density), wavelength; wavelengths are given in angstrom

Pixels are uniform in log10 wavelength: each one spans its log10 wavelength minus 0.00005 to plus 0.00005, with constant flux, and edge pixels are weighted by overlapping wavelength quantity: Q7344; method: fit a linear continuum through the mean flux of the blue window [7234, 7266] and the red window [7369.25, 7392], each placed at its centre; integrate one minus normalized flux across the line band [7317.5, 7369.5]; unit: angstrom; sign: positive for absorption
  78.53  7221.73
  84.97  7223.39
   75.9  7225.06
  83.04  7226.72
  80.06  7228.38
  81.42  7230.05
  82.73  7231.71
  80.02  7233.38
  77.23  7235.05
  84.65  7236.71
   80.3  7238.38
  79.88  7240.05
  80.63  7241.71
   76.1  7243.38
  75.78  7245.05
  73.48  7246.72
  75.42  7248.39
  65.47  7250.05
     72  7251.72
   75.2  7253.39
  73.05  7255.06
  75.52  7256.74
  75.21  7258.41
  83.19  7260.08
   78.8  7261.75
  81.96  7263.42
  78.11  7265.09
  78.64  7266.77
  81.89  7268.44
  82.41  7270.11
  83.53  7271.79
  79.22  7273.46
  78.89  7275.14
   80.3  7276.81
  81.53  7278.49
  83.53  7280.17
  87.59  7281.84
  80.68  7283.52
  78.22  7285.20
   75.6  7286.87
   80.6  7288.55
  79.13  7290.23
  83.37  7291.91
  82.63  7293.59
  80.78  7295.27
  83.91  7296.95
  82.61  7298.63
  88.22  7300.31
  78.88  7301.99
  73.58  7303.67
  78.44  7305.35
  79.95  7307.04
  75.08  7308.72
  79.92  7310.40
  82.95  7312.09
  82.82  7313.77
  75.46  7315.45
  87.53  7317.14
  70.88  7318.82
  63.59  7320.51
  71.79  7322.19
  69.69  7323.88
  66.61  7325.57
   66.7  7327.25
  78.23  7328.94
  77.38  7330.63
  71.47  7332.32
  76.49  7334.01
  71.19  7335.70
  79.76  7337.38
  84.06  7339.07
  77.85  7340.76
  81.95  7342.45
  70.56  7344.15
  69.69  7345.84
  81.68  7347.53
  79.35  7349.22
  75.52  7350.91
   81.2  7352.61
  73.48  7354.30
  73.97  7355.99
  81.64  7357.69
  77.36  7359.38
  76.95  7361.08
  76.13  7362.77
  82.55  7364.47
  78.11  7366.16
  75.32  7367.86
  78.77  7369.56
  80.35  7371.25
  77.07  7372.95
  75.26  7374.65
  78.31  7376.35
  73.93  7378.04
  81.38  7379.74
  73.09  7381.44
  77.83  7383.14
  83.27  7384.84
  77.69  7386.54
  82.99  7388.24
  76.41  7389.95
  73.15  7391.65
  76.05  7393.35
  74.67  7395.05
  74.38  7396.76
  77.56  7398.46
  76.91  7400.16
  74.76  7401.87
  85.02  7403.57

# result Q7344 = 1.4 angstrom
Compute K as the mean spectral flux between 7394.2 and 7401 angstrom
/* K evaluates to 75.9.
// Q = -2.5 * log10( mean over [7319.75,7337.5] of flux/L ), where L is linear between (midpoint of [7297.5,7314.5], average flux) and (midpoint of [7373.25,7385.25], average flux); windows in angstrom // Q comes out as 0.109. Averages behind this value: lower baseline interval 80.3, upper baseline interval 77.4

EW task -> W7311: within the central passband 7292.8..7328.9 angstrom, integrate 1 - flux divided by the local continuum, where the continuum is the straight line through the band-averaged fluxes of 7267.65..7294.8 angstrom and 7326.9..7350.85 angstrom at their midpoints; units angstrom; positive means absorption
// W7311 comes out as 0.7 angstrom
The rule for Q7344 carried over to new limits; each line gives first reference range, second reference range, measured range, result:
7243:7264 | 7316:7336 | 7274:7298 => -2.3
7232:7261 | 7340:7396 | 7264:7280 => -0.8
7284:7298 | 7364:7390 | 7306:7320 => 0.2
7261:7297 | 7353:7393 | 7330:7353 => 0.5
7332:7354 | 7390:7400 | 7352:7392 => -0.9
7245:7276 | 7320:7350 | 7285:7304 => -1.2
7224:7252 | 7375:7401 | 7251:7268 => 0.1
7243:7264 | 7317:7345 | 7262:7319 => -4.5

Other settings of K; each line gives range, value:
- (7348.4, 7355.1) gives 77.4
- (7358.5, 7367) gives 78.3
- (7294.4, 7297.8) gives 82.3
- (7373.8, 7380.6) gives 77.3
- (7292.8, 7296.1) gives 81.7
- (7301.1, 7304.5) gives 76.5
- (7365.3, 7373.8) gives 78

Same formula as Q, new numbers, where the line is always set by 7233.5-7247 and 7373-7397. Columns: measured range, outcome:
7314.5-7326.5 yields 0.08 mag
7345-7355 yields 0.01 mag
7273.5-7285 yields -0.04 mag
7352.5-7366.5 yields -0.01 mag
